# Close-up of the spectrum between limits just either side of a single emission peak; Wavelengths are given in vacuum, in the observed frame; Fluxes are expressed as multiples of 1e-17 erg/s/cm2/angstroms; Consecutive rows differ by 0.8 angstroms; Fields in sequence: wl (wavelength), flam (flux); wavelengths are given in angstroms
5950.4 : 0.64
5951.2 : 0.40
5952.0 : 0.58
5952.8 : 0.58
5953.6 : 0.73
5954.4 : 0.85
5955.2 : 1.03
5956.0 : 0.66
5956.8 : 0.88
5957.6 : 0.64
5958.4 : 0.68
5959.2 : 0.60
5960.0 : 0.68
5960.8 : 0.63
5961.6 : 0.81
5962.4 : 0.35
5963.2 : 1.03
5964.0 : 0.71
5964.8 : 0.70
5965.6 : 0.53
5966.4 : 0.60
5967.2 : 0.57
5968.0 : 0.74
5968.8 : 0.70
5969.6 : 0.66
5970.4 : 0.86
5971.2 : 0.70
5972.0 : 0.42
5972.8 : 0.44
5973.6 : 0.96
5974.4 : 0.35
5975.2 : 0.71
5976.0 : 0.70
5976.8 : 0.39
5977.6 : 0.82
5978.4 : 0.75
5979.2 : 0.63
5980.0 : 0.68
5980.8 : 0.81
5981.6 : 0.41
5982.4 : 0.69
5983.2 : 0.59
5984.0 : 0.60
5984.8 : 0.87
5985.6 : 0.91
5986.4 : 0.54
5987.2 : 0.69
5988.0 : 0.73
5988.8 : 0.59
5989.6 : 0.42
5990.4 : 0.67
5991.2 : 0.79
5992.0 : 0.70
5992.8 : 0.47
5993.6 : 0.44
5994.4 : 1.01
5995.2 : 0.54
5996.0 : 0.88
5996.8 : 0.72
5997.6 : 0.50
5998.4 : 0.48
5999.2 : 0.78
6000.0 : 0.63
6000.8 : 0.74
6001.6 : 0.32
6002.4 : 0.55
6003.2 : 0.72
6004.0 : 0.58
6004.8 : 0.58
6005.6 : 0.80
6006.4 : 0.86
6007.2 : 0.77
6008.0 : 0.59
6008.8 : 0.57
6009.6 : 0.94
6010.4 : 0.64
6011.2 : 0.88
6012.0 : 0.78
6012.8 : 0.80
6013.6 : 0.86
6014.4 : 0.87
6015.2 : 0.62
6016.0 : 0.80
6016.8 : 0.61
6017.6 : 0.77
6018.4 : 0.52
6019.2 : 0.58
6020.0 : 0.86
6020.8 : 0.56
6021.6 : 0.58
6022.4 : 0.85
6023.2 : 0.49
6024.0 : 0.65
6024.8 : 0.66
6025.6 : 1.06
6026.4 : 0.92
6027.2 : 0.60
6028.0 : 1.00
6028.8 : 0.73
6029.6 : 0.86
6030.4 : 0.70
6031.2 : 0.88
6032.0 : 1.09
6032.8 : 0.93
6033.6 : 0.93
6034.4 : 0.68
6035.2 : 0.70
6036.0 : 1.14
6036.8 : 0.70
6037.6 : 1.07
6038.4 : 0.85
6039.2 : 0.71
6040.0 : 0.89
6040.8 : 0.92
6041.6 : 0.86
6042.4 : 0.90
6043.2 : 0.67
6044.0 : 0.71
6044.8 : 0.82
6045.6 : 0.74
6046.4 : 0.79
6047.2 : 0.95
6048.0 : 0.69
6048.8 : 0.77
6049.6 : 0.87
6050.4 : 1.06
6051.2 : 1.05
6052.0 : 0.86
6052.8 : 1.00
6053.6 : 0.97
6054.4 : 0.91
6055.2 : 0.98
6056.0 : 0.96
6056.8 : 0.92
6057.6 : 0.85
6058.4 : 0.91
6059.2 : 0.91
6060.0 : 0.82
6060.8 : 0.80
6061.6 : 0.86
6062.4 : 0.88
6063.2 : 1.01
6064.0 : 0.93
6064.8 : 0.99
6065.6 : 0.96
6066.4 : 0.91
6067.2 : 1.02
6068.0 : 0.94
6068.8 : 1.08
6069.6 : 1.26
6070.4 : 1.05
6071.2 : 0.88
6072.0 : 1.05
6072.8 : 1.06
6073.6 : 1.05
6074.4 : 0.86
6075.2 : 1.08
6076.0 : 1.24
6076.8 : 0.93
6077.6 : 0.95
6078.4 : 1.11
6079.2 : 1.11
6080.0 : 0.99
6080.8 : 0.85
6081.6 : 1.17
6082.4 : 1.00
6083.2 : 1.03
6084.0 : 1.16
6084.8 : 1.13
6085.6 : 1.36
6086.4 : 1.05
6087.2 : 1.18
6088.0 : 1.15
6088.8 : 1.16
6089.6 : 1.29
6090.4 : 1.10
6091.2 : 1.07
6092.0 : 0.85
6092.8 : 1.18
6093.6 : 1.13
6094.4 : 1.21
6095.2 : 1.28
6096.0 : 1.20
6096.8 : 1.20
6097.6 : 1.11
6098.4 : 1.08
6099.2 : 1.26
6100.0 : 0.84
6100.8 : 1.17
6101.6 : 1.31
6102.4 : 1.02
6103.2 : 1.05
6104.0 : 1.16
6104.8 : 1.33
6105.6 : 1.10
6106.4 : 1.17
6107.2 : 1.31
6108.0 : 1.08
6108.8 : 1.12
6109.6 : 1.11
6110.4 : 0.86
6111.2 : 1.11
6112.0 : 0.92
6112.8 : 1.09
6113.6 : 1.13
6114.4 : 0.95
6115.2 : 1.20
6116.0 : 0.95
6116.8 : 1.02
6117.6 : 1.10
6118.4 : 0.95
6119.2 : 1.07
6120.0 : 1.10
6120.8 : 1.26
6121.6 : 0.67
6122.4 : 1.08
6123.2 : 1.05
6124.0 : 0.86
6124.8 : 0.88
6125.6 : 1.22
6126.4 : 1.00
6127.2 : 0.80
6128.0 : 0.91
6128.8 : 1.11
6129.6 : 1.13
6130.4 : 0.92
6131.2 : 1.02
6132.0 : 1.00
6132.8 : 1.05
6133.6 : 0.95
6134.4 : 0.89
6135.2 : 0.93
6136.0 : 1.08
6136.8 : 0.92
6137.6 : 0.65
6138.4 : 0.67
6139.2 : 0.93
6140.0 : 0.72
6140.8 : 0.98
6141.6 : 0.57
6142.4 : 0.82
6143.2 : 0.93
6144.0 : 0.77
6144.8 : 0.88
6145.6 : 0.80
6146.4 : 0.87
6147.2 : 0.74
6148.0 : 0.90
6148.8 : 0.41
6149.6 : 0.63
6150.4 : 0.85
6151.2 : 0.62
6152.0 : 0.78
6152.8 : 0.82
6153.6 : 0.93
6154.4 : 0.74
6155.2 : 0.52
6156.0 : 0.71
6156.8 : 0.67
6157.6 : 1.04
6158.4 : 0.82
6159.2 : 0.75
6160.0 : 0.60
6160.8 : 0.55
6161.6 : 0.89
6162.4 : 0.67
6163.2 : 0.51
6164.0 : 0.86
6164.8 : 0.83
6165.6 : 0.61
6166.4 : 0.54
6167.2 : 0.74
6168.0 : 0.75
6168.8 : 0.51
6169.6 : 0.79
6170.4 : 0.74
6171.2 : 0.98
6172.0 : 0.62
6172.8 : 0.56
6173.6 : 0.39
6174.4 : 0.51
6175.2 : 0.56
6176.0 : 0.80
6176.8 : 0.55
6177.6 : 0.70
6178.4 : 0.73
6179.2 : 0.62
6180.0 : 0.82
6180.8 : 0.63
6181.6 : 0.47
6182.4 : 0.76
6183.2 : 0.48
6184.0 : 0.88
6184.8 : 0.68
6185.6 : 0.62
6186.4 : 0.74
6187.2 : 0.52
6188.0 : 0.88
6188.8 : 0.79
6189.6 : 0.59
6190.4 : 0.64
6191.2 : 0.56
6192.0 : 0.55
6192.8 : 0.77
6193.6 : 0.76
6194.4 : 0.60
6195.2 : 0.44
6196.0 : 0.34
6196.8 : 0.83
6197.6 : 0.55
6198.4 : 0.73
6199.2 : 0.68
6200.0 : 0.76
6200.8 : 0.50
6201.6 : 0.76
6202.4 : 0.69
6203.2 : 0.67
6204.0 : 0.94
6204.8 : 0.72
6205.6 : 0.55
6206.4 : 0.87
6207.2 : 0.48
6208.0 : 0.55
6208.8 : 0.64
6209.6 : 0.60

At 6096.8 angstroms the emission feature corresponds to C IV 1549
